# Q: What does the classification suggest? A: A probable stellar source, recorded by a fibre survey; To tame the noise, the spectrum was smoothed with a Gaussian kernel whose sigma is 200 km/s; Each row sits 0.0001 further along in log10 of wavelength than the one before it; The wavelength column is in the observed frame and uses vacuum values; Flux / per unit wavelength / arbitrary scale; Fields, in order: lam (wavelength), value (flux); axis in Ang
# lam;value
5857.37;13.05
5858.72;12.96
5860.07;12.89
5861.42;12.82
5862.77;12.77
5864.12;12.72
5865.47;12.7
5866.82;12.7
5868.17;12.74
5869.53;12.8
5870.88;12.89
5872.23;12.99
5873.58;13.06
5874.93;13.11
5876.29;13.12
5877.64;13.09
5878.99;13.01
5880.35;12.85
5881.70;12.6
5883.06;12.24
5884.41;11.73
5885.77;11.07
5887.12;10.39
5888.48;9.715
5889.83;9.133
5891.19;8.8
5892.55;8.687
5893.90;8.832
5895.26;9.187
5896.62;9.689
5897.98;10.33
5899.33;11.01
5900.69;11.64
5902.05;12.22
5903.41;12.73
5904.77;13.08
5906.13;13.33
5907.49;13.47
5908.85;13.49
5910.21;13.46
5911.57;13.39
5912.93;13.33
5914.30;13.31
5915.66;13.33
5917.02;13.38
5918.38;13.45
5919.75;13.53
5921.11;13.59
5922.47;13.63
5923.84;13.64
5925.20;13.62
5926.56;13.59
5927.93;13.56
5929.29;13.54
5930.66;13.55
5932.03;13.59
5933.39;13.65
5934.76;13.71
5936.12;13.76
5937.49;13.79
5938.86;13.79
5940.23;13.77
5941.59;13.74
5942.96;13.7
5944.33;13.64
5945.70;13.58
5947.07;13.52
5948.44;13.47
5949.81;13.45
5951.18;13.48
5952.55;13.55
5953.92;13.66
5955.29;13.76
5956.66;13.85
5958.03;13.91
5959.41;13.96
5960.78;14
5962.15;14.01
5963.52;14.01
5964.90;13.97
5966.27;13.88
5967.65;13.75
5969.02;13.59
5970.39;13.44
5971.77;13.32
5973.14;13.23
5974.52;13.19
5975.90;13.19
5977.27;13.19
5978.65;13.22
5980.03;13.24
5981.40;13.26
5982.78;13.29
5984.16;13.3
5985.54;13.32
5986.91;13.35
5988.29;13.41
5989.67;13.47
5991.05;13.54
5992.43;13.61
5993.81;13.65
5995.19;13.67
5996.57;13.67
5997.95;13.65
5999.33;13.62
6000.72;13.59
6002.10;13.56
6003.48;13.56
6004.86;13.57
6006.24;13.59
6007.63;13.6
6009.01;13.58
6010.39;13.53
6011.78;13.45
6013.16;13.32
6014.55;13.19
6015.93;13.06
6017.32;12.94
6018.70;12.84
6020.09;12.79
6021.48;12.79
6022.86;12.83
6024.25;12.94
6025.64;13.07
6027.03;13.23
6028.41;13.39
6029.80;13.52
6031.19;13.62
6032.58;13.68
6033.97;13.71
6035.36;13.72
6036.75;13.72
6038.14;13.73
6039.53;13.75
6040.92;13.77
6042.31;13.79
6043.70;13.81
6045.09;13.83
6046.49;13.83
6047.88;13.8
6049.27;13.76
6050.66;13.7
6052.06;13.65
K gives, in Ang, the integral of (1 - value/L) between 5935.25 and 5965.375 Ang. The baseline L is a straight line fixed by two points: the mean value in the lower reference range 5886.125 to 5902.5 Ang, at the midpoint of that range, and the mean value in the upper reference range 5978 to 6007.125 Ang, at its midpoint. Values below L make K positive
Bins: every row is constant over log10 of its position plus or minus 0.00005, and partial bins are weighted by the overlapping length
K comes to -4.5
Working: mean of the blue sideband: 9.96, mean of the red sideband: 13.5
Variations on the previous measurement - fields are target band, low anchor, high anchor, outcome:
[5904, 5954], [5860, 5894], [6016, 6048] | -4.5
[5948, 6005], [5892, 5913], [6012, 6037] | -4.2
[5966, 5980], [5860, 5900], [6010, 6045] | -0.7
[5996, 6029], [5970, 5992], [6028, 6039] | 0.5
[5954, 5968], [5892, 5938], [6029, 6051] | -0.9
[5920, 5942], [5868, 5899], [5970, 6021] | -2.6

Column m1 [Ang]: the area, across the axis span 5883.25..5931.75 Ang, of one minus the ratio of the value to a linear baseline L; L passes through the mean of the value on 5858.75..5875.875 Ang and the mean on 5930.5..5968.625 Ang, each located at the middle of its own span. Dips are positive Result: 4.2 Ang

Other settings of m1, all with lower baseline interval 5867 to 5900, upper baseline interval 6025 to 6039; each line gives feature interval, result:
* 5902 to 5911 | -1.1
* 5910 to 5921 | -1.4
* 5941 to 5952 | -1.1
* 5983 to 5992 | -0.3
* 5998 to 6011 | -0.4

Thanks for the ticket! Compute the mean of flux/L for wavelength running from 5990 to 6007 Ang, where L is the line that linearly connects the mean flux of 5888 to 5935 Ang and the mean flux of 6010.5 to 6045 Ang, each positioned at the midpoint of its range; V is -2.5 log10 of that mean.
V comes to -0.04 mag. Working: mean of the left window 12.4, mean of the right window 13.4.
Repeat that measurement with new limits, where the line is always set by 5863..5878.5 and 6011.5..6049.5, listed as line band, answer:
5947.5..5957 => -0.03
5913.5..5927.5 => -0.04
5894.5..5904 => 0.19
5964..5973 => -0.03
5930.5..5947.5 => -0.05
